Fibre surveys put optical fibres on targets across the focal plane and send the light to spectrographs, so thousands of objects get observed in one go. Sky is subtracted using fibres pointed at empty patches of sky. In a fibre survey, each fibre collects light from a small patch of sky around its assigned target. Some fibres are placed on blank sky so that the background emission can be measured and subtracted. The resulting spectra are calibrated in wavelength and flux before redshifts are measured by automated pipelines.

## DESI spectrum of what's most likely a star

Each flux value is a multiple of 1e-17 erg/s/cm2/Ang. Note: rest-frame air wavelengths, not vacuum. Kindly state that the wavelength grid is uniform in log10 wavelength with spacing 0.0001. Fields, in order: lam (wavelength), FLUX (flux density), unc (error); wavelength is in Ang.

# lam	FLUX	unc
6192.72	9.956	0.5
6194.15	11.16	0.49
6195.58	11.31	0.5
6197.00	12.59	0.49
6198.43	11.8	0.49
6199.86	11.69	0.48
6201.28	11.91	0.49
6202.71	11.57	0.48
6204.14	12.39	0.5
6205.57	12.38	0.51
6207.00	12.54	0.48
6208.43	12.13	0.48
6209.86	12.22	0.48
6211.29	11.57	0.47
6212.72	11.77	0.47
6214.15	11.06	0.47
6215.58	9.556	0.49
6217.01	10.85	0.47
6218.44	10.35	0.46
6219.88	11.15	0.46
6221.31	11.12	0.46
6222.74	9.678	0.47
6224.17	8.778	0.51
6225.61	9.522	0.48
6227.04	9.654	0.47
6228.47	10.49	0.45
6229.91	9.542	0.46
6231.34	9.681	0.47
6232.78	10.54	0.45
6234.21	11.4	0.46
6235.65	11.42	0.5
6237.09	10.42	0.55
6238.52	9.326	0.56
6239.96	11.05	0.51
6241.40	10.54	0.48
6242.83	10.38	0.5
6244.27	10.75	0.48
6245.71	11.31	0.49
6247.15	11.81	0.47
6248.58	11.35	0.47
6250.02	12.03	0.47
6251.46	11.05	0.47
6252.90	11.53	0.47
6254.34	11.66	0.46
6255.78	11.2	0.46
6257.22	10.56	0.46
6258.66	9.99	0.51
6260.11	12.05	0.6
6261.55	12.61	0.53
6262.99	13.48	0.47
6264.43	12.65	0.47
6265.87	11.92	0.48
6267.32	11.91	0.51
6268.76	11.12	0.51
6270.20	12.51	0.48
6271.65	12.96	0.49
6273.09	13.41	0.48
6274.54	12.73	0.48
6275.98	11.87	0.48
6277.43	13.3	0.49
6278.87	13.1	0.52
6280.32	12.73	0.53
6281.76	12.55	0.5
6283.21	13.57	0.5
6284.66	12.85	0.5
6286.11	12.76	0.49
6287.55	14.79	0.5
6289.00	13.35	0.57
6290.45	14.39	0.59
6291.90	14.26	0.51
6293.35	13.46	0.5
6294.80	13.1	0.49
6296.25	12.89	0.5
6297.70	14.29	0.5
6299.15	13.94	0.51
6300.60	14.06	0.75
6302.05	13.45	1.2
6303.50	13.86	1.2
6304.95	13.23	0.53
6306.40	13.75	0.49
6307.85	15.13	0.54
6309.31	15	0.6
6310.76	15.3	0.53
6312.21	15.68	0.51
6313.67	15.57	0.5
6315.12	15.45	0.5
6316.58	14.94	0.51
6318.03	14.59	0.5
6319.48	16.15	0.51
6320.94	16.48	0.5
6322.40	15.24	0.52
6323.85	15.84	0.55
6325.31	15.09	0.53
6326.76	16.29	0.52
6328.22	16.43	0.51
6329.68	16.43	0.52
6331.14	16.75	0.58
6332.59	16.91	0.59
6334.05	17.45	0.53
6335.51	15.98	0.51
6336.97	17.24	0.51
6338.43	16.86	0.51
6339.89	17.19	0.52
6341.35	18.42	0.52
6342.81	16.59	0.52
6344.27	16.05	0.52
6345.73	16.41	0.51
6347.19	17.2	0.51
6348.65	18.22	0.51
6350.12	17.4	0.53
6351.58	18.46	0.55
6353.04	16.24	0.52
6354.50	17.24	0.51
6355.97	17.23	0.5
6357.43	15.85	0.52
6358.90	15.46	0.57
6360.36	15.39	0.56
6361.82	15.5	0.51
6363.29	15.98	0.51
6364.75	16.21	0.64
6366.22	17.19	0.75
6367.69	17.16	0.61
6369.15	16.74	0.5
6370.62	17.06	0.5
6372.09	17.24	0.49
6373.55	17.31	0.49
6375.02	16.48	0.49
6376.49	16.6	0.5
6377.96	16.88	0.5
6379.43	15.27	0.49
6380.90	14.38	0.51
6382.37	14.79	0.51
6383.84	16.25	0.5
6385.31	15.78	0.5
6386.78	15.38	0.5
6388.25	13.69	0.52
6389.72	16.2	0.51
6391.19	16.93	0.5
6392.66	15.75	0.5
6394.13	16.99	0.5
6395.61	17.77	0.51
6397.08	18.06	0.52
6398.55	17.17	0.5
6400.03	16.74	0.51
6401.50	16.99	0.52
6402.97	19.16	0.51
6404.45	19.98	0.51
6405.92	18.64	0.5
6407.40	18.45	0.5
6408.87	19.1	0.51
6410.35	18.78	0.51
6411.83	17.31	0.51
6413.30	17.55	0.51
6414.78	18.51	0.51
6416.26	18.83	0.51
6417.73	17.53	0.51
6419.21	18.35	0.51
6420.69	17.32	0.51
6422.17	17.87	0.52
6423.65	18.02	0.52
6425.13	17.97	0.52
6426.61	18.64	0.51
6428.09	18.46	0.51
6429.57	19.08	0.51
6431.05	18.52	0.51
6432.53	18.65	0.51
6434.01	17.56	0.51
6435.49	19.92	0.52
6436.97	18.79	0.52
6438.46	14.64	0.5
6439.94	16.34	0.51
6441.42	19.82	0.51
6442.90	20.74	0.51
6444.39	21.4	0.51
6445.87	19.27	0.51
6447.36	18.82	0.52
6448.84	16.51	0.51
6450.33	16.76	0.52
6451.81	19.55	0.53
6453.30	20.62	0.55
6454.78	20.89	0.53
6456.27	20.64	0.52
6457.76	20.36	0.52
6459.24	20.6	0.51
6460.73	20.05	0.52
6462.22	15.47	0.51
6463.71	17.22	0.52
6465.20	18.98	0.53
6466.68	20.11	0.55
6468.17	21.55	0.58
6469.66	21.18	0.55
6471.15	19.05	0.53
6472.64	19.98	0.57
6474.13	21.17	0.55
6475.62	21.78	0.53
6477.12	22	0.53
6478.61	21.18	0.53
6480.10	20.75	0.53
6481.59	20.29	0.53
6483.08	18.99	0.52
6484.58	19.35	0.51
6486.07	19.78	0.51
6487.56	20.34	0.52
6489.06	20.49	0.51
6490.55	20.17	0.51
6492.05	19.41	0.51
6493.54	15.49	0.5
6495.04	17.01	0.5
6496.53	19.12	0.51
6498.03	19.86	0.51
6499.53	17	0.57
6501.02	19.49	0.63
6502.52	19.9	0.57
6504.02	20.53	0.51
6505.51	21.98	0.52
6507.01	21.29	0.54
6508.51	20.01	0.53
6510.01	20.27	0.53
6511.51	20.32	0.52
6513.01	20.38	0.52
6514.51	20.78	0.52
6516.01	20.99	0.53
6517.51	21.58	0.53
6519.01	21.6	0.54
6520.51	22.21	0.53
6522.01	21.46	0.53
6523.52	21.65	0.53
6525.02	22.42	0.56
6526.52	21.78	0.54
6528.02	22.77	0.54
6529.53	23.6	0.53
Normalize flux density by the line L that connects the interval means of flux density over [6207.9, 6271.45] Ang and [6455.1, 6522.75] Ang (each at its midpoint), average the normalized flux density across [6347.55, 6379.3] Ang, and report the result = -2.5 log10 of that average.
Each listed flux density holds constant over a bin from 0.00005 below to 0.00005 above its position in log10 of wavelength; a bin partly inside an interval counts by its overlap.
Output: -0.08 mag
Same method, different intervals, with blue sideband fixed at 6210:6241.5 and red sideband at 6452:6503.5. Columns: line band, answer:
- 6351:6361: -0.09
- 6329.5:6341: -0.17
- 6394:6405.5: -0.07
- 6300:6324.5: -0.10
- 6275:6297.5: -0.05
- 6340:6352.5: -0.16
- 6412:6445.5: -0.03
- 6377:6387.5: 0.04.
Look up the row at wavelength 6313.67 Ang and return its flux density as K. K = 15.57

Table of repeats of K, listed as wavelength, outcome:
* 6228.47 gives 10.49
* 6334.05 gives 17.45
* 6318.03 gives 14.59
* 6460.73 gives 20.05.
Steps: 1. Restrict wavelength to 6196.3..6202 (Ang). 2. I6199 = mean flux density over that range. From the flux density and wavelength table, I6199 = 12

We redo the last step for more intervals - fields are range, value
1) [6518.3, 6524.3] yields 21.7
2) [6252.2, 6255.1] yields 11.6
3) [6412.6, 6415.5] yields 18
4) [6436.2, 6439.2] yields 16.7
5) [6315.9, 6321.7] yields 15.5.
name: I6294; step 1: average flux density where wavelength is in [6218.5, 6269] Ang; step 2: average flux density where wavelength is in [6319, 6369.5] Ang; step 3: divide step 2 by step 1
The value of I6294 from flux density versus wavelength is 1.52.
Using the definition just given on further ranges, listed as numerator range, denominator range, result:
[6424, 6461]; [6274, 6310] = 1.40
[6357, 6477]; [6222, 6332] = 1.40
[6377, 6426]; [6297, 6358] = 1.08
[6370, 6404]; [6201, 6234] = 1.52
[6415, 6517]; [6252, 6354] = 1.34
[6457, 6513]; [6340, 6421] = 1.17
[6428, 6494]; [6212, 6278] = 1.74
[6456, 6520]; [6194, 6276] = 1.77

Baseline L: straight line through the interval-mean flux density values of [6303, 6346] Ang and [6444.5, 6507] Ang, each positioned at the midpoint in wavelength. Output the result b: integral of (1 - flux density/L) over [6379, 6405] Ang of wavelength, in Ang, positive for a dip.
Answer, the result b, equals 1.6 Ang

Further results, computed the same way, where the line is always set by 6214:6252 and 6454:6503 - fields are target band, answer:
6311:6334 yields -3.3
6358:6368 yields -0.4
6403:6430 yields -1.6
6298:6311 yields -0.9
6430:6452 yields -0.2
